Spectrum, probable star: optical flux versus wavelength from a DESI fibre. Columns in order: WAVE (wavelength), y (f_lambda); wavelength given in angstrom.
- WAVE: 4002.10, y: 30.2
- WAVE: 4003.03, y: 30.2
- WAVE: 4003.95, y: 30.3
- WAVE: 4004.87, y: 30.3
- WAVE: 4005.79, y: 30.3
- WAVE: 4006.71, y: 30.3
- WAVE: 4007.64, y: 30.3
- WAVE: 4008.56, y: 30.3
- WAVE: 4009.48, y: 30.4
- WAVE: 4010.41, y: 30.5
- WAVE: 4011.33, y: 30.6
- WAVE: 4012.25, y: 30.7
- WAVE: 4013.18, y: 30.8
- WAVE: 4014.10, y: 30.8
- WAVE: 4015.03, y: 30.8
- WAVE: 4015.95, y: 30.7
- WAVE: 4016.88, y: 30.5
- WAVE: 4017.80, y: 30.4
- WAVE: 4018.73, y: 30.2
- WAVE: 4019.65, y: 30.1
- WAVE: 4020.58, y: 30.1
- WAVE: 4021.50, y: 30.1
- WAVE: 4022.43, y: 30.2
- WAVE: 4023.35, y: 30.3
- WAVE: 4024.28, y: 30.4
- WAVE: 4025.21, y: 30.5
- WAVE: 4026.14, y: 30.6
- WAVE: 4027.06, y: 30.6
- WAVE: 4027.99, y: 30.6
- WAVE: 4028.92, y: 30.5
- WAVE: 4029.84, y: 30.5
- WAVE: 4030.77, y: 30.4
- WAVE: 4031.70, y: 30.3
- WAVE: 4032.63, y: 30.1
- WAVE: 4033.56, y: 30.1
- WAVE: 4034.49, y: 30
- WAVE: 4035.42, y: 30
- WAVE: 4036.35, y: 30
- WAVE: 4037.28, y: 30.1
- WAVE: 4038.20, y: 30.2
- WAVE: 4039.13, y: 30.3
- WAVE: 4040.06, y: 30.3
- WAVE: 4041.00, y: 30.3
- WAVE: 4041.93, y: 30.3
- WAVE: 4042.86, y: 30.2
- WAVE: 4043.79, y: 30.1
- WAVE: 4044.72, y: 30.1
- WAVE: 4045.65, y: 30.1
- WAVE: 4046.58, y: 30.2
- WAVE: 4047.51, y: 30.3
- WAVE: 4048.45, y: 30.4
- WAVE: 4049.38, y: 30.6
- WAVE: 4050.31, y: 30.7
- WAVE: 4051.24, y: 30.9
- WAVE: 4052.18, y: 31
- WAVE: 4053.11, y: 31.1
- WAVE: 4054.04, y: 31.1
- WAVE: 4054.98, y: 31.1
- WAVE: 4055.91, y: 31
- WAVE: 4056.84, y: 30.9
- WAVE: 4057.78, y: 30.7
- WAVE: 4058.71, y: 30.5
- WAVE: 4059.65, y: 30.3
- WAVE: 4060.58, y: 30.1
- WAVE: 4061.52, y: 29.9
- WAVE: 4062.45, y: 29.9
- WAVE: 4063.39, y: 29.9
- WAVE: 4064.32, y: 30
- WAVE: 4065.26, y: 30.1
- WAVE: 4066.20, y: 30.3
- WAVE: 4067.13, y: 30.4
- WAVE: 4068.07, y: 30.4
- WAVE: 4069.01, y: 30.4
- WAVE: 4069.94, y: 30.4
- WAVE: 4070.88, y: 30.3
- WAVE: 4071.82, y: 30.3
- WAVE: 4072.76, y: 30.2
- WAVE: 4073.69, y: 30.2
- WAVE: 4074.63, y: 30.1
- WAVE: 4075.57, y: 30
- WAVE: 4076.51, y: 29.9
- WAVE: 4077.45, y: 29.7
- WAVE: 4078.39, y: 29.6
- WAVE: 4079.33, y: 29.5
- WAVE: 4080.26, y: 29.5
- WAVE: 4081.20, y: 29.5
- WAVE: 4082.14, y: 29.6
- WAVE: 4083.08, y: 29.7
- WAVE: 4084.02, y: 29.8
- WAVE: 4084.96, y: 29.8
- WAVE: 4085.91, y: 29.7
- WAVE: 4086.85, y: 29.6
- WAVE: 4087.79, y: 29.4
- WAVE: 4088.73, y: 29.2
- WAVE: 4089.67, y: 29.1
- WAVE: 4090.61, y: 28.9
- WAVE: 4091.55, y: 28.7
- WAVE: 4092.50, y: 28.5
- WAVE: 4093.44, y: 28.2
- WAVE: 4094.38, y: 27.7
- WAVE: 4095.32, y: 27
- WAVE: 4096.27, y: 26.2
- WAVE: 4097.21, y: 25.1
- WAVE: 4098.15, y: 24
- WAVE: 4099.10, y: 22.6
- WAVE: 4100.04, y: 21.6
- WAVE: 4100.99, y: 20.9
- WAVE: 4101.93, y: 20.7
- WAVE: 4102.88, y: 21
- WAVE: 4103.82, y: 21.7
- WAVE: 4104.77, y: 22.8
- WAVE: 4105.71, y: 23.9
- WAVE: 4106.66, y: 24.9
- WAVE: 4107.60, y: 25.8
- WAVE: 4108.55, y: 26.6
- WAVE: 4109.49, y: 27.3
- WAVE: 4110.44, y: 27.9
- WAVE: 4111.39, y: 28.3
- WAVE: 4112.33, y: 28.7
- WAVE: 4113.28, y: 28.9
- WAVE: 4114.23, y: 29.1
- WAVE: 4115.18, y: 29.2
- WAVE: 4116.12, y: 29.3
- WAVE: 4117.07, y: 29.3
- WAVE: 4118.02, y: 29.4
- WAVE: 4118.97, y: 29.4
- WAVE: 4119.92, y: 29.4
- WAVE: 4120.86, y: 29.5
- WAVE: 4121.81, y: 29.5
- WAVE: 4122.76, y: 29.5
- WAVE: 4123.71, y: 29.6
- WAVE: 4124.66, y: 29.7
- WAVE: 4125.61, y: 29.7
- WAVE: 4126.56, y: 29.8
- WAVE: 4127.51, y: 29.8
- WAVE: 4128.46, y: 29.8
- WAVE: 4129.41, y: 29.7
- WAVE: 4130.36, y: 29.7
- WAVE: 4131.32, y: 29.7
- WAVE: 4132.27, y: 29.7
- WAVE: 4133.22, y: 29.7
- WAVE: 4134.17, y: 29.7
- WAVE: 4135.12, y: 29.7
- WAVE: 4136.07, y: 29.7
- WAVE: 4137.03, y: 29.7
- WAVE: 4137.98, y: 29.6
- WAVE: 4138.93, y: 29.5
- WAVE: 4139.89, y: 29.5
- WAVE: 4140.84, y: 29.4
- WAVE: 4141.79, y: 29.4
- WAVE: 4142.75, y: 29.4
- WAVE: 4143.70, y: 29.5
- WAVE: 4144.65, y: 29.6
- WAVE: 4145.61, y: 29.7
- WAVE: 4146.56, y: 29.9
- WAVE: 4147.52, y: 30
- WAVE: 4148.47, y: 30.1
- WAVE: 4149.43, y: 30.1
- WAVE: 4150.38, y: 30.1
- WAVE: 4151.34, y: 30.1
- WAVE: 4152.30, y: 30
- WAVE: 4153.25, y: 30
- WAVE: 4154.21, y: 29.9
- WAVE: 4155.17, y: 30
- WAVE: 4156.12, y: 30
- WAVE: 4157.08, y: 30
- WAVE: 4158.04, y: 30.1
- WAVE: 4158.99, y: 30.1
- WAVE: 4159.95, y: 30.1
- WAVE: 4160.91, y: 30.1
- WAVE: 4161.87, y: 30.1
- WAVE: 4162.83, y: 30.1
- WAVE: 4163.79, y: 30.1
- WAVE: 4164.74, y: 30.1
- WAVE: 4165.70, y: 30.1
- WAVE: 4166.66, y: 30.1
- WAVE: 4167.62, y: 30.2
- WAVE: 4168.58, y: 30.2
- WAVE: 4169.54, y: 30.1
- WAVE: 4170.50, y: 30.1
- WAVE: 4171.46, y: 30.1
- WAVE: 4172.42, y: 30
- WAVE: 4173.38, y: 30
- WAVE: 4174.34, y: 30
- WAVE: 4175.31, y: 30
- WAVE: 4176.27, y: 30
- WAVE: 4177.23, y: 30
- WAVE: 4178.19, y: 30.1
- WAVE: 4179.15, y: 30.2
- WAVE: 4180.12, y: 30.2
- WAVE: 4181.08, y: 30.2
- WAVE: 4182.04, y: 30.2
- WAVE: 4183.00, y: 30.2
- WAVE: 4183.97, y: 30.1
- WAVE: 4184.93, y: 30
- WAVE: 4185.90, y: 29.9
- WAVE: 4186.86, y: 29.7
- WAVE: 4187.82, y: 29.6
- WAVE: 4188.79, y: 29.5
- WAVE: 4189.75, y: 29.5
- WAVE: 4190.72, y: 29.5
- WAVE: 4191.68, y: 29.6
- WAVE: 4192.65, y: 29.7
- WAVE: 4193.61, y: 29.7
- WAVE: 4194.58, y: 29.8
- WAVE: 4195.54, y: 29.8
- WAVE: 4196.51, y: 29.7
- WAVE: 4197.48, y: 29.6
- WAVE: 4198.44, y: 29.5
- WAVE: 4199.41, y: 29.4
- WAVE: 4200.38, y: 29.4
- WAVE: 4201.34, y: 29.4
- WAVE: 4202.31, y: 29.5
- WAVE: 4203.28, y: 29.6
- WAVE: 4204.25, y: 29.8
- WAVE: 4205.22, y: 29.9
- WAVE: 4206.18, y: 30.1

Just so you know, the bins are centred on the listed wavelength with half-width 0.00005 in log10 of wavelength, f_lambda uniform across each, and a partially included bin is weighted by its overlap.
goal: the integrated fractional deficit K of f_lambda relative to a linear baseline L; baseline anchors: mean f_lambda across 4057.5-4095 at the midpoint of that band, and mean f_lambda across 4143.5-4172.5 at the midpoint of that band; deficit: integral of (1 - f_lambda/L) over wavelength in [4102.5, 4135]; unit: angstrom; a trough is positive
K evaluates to 1.8 angstrom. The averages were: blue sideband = 29.7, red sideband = 30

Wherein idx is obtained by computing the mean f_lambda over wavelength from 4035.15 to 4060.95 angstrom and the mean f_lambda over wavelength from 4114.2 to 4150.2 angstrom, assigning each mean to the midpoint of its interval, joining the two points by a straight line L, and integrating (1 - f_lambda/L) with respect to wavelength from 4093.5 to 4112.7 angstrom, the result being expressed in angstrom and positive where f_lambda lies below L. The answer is 3.3 angstrom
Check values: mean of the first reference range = 30.5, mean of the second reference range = 29.6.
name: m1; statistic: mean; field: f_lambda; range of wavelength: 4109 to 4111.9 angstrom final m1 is 27.9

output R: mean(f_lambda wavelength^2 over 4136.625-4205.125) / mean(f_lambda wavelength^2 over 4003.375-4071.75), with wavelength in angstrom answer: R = 1.05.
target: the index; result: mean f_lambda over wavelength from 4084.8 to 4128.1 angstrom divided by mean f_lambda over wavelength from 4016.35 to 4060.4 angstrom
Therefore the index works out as 0.90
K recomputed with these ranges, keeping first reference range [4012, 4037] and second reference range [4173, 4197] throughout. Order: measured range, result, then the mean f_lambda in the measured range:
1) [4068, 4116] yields 4.0 angstrom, 27.7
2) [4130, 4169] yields 0.1 angstrom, 29.9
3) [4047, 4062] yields -0.2 angstrom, 30.7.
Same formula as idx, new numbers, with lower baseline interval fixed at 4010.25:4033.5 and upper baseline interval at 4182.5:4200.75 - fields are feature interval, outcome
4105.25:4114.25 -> 0.9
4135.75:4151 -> 0.1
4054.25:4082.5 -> 0.1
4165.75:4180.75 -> -0.2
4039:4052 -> 0.0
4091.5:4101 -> 1.4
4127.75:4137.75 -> 0.1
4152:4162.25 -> -0.1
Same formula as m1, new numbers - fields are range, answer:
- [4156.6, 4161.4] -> 30.1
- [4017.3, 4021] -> 30.2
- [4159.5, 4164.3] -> 30.1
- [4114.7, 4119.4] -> 29.3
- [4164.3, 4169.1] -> 30.1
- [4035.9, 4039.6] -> 30.2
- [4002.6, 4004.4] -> 30.3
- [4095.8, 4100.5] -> 23.9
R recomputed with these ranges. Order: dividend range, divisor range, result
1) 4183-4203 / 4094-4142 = 1.11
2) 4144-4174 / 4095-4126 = 1.16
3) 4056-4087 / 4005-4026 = 1.02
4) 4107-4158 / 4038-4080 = 1.01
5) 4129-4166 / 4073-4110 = 1.13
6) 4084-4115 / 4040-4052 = 0.89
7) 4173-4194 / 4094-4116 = 1.22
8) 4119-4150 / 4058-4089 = 1.02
